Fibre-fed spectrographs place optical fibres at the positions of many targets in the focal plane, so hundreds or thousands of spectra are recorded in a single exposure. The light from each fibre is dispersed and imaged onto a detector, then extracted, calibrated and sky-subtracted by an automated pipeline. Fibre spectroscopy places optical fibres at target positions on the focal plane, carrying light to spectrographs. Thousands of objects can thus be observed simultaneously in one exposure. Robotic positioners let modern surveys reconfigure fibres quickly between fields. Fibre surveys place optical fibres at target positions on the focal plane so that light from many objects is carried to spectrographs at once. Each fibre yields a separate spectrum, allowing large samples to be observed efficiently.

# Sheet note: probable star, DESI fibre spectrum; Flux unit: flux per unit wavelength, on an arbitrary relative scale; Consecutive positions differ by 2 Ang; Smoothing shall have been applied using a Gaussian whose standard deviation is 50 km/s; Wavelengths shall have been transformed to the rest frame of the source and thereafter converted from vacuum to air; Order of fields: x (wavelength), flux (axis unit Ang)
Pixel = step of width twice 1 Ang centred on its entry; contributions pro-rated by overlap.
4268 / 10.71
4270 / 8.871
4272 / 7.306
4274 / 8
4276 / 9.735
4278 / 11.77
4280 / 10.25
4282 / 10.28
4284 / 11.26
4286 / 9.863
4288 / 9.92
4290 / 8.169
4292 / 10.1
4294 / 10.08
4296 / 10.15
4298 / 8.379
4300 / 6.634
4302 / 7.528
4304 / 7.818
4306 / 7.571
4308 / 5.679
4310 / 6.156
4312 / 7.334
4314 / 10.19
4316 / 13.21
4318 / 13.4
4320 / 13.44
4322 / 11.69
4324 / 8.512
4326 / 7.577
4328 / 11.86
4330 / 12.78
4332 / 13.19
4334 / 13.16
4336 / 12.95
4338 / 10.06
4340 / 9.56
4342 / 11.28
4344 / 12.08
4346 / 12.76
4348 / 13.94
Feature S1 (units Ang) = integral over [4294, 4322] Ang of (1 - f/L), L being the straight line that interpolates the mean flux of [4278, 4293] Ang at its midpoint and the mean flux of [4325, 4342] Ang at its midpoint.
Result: 4.1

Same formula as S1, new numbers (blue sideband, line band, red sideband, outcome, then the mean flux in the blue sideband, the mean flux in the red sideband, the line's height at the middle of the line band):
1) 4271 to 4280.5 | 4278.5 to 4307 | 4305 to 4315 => -2.6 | 9.37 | 7.39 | 8.38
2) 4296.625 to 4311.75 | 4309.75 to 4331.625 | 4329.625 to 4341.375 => -2.6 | 7.2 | 11.9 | 9.67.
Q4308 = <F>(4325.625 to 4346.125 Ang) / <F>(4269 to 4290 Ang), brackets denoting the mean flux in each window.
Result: 1.2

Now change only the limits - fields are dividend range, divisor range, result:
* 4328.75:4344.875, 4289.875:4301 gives 1.32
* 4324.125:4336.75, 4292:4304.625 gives 1.36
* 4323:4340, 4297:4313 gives 1.56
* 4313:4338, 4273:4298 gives 1.19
